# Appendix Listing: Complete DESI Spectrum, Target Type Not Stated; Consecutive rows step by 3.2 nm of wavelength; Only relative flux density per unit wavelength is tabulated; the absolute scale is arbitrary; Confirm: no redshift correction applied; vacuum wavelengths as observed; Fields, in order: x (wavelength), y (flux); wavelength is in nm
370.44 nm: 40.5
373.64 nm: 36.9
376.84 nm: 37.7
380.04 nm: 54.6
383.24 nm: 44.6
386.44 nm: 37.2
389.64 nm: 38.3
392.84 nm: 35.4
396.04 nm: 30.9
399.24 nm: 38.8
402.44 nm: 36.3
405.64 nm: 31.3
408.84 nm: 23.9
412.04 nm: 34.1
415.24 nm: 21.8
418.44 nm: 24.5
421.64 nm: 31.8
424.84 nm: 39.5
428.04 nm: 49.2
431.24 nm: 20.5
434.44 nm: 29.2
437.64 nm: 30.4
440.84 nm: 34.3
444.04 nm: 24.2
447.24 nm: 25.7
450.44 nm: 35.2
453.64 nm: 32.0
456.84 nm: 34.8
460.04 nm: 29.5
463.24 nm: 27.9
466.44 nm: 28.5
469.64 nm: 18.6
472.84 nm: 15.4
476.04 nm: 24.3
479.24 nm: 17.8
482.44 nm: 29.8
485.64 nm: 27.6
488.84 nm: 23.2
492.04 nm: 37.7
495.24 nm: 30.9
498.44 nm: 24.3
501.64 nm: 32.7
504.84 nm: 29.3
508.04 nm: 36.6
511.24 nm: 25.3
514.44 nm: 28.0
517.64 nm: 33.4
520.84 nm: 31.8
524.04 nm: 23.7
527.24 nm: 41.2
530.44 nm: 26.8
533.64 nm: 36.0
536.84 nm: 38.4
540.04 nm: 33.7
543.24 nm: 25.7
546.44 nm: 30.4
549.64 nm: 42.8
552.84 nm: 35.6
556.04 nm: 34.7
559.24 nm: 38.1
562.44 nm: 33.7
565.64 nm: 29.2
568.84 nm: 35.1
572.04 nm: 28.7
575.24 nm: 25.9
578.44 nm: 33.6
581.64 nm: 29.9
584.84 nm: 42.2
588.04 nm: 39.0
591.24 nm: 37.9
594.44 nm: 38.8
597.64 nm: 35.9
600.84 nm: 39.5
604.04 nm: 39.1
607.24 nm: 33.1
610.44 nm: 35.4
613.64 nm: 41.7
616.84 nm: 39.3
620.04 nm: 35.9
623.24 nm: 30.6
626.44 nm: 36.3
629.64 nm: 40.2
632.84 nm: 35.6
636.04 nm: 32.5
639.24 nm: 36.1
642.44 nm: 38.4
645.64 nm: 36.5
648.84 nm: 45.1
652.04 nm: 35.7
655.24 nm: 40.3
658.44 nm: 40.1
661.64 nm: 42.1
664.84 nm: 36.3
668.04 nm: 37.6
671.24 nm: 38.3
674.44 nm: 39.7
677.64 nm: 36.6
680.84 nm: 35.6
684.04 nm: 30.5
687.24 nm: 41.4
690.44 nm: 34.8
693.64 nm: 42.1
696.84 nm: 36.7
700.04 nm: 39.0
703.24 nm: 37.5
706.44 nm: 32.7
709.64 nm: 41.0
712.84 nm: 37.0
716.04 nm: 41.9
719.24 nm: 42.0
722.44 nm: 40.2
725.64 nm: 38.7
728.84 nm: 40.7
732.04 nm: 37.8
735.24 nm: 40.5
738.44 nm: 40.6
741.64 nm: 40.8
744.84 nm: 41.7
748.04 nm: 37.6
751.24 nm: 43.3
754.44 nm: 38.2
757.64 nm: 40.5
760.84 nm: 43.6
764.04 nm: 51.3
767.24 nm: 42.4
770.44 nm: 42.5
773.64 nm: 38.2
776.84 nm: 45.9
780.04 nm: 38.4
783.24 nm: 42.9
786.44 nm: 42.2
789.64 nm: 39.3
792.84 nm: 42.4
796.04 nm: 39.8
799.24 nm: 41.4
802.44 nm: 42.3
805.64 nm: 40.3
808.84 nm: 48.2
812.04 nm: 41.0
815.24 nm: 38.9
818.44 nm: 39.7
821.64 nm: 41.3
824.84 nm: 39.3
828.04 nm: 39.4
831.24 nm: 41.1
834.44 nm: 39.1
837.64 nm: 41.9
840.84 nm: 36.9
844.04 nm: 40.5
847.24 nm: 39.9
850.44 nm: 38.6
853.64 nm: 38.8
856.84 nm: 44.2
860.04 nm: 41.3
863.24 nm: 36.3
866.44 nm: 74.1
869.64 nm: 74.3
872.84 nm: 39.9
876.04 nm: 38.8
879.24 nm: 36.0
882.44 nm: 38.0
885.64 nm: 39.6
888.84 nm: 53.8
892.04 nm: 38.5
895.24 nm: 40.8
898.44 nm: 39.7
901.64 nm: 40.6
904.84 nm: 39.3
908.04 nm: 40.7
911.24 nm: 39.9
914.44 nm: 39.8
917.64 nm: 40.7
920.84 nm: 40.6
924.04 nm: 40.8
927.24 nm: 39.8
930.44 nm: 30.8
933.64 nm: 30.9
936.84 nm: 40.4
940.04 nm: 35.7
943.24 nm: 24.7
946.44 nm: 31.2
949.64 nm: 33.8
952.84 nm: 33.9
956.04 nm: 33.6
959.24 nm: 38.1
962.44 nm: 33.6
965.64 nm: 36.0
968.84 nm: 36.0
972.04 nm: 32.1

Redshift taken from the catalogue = 0.322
